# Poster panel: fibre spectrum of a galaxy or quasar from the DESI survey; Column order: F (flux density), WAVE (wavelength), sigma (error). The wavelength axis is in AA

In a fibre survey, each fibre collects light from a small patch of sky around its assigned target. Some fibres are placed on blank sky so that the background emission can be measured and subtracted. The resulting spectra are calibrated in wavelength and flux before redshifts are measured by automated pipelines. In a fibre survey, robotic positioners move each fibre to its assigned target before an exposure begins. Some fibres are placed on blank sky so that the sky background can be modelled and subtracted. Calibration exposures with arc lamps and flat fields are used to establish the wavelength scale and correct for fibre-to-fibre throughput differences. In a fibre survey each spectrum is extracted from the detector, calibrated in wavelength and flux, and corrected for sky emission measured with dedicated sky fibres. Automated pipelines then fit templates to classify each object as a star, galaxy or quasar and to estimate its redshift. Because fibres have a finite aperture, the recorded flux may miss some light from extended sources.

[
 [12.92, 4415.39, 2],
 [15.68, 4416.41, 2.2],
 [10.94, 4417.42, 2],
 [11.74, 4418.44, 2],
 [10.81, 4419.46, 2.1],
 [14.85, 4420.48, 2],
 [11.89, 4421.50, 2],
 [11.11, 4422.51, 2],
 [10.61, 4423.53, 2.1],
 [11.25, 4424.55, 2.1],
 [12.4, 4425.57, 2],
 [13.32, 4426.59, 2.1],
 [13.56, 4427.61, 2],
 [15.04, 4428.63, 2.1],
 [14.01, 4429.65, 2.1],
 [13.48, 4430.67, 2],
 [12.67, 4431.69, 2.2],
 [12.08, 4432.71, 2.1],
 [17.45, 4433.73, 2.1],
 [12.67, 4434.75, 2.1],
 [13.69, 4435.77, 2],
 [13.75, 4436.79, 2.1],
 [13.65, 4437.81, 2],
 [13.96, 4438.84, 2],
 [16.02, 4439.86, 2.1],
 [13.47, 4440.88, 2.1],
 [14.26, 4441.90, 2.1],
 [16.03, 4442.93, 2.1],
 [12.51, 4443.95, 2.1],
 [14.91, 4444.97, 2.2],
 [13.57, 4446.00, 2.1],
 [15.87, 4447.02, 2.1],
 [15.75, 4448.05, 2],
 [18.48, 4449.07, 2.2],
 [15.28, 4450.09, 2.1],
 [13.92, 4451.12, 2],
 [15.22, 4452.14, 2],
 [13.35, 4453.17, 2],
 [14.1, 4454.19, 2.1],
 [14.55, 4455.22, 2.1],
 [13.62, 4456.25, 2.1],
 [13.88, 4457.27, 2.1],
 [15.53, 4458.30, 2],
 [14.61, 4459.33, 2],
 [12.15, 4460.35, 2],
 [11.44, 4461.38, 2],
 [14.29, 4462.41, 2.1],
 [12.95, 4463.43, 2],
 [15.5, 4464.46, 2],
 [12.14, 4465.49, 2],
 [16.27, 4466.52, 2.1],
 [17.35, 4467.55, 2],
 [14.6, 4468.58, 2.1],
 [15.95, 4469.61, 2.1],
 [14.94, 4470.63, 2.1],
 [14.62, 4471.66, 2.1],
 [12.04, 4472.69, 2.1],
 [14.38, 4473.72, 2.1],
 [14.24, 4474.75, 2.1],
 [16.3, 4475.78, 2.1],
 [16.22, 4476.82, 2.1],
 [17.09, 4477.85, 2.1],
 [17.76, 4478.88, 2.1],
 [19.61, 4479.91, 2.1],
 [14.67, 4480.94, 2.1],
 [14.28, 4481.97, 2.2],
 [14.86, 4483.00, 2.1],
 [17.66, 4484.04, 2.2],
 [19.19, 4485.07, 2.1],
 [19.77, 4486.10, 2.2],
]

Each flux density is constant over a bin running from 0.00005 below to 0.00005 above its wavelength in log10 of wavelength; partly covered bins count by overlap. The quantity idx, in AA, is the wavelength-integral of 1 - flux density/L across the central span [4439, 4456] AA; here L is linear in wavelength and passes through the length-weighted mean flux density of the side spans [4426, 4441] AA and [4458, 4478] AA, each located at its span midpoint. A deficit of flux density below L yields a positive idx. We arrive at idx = -0.7 AA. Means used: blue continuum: 13.9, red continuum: 14.6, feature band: 14.8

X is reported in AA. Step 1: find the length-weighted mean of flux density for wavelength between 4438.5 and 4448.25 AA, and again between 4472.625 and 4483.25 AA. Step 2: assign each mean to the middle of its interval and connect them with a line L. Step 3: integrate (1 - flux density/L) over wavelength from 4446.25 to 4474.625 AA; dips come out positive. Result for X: 1.2 AA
